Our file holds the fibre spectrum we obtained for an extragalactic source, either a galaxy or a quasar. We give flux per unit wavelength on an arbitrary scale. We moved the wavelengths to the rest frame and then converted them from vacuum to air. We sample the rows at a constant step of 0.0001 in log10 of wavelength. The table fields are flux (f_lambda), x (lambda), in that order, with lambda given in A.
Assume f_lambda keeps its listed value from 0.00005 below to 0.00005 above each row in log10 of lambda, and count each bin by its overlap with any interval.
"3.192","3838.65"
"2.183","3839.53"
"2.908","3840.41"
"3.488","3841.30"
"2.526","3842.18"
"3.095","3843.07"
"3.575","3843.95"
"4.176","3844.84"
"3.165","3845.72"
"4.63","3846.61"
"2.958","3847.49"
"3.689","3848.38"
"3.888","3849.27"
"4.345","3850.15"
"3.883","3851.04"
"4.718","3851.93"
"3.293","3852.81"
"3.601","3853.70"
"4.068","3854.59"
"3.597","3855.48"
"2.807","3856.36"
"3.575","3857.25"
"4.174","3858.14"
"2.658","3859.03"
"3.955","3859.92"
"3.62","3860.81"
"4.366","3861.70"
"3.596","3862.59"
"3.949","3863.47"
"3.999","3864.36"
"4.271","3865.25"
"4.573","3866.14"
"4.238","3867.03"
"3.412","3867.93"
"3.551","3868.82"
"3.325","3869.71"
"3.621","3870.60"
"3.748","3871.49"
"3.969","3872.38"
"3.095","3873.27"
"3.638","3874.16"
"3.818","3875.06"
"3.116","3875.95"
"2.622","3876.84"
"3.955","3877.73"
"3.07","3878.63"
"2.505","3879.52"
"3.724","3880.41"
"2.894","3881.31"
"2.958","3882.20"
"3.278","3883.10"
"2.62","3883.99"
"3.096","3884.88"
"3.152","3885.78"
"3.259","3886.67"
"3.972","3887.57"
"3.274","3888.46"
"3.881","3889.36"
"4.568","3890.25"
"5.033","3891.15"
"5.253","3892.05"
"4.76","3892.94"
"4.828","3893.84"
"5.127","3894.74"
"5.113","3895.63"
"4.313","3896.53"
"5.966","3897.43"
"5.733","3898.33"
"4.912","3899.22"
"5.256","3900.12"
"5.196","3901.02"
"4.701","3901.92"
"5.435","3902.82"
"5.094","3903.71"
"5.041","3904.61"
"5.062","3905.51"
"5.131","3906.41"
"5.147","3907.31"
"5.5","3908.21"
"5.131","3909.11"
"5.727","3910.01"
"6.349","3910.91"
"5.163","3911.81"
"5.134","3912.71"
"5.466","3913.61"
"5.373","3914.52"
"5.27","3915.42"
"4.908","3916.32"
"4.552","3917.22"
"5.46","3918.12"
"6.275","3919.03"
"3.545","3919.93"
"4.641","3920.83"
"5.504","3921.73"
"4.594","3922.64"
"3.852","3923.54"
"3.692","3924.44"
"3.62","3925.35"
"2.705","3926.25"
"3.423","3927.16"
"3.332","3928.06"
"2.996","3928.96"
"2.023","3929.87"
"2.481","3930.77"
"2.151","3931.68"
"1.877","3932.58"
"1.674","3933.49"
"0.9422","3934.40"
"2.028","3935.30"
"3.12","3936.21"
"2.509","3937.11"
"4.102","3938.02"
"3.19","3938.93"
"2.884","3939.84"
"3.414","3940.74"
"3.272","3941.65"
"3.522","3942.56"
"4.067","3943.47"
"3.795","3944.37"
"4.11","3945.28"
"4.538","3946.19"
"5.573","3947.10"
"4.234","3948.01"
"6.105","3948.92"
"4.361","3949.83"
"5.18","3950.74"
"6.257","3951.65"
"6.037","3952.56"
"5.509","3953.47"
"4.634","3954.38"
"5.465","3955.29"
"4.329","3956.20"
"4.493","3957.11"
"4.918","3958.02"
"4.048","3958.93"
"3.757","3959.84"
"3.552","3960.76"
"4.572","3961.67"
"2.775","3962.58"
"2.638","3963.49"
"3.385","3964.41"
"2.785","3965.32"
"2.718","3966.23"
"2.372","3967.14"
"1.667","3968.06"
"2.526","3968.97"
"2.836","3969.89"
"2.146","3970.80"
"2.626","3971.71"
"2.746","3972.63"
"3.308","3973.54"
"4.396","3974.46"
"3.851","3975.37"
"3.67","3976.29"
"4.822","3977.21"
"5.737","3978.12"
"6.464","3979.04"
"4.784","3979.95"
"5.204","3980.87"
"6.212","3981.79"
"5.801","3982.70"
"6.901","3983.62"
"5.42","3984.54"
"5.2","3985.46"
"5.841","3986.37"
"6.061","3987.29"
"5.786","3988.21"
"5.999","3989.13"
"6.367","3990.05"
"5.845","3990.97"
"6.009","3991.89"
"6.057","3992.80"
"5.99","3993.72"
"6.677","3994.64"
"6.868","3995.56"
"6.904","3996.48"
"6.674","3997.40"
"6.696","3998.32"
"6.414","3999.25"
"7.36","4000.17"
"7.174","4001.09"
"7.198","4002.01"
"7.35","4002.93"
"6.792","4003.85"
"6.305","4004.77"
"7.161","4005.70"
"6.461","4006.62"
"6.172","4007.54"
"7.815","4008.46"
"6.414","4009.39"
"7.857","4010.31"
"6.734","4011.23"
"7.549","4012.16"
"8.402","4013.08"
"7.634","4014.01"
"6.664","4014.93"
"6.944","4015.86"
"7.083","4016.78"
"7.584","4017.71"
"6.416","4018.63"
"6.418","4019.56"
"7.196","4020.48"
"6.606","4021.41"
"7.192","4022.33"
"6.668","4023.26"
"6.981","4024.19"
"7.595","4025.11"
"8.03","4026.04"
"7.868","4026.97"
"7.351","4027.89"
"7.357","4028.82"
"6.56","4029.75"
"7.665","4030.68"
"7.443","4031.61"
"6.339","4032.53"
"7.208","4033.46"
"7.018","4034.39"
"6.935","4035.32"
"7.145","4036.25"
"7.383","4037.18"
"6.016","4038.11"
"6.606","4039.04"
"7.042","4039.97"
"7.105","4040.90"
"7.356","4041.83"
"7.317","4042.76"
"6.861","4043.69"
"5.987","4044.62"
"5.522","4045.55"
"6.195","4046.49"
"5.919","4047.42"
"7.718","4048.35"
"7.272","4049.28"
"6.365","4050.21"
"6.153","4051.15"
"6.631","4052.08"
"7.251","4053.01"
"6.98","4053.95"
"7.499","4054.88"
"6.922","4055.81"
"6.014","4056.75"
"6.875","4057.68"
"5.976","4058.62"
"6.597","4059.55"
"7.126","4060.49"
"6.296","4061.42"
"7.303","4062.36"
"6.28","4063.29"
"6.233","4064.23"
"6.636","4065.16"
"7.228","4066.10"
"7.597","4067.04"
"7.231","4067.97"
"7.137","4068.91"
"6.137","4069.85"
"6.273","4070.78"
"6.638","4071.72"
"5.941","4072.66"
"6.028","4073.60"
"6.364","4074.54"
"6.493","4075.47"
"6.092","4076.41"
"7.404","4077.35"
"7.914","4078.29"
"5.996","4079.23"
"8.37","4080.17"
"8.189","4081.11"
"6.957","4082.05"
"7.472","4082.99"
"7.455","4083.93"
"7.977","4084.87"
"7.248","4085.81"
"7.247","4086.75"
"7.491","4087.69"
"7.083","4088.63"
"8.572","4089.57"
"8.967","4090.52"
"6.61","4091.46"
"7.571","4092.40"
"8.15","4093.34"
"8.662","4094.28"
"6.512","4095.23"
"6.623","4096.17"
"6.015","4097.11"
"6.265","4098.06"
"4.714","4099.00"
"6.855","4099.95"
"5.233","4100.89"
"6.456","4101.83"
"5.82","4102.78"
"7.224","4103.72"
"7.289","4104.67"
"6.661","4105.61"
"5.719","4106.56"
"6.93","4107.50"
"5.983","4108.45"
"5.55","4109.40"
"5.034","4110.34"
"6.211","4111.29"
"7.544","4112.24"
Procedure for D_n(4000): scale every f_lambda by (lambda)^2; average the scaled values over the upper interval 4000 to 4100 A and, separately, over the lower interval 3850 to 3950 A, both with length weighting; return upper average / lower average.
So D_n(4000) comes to 1.87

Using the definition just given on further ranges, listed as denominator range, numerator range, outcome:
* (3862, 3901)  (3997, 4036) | 1.92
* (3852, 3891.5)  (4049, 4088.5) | 2.12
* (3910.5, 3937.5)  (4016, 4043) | 1.96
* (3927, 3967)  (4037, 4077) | 1.90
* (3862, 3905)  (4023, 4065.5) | 1.83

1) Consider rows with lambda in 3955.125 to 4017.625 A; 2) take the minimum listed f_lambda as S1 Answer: 1.667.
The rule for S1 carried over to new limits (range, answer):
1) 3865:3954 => 0.9422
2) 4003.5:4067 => 5.522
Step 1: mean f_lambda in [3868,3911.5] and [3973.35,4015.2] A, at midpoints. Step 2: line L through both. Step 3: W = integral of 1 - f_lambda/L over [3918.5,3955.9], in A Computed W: 9.68 A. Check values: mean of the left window 4.26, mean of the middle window 3.84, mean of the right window 6.26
